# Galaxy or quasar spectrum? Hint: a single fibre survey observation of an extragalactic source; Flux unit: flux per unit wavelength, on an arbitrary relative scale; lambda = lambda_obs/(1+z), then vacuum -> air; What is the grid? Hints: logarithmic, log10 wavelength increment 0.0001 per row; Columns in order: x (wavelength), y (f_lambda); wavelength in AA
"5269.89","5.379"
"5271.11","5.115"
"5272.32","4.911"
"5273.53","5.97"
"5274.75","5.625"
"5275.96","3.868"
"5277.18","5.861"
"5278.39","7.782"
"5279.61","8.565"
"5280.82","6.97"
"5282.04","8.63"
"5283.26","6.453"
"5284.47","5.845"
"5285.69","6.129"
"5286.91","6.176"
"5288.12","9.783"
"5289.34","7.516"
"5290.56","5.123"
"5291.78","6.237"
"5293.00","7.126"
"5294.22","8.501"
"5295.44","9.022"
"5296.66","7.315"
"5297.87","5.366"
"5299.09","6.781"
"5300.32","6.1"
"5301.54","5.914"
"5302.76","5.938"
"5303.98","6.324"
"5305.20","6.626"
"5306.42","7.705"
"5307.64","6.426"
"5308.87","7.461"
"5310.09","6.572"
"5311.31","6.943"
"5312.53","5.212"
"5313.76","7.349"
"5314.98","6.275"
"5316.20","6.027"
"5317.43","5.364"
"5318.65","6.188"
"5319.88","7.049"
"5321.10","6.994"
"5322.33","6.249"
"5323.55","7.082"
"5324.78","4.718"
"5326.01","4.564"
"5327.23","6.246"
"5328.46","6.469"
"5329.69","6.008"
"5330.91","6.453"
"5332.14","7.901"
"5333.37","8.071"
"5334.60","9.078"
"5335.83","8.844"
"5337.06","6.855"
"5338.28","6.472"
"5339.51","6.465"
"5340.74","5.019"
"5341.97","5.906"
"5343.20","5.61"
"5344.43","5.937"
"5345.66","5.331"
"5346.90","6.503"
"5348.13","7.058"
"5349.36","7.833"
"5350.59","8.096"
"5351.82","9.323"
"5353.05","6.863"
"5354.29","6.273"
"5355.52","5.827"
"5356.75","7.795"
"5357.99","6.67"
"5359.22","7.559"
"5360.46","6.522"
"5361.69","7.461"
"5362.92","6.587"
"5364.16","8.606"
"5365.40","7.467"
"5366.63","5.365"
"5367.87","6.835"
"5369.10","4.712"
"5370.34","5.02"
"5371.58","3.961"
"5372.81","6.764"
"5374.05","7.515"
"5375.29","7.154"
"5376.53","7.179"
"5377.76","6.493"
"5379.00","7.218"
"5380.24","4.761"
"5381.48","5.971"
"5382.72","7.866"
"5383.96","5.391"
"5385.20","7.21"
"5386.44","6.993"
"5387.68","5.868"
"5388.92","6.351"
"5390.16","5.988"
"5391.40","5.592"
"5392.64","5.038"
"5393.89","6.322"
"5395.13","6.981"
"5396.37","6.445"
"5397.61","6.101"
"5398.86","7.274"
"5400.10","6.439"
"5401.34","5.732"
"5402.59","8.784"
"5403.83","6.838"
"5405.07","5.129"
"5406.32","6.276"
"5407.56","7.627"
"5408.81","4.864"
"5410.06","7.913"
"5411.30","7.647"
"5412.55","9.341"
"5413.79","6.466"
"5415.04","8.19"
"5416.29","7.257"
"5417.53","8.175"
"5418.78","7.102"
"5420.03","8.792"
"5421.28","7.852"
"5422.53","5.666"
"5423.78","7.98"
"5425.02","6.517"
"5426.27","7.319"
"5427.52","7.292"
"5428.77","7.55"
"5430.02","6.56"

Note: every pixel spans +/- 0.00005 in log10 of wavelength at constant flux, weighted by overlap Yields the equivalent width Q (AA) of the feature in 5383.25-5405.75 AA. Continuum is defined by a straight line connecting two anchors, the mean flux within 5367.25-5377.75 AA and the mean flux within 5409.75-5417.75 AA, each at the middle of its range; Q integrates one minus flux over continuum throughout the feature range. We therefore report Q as 2.2 AA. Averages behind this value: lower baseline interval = 6.17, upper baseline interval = 7.85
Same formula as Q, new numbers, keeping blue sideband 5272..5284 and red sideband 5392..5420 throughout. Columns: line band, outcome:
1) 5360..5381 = 1.16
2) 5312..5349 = 1.25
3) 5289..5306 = -0.36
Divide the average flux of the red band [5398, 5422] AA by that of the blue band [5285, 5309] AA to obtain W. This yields 1.05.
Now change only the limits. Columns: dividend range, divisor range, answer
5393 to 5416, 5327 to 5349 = 1.03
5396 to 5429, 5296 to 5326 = 1.12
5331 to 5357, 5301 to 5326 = 1.09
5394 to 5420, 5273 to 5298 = 1.03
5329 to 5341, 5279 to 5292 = 1.02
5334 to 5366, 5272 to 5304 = 1.05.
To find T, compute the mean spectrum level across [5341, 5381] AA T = 6.61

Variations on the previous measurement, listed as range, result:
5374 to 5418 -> 6.72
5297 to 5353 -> 6.6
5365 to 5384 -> 6.24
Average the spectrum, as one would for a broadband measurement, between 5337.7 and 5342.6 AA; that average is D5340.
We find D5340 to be 5.96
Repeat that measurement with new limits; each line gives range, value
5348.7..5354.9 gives 7.68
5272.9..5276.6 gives 5.16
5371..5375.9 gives 6.37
